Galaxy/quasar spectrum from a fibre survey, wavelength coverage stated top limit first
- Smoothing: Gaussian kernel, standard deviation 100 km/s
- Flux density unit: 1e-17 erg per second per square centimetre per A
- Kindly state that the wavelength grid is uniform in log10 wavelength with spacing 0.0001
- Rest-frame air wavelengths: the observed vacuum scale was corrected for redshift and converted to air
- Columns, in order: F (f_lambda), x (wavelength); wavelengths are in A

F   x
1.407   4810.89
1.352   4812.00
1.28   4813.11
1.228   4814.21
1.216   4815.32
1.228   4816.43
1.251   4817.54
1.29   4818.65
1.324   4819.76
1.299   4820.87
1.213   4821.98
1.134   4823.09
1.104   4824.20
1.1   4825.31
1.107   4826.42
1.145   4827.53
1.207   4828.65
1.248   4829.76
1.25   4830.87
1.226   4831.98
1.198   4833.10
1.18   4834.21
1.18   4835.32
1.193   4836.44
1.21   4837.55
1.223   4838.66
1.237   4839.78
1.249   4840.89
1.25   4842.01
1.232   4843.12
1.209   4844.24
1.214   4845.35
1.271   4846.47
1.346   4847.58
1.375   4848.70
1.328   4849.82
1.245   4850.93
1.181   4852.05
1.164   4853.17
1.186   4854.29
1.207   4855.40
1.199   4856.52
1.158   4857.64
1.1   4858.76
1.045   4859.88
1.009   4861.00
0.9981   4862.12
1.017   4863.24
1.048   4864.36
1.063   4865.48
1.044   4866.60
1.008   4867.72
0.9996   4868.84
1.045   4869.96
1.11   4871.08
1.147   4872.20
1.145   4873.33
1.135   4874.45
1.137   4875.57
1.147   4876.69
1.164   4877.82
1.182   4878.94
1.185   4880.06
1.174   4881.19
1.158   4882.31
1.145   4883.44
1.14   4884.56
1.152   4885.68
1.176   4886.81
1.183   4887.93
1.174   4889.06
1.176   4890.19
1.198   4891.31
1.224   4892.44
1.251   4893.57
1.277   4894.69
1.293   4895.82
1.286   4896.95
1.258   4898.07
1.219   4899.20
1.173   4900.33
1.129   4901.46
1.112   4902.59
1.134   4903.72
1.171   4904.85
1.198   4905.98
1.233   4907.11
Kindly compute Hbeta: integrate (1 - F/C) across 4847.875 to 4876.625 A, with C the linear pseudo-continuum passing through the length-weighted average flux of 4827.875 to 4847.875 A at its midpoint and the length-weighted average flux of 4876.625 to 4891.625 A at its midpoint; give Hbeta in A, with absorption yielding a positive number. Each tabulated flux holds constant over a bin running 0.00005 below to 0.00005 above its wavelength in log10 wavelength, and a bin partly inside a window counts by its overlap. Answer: 1.7 A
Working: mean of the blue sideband 1.23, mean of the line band 1.13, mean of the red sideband 1.17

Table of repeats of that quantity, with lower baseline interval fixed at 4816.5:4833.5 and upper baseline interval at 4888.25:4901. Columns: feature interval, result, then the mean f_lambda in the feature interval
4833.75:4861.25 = 0.1 A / 1.21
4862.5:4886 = 2.1 A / 1.11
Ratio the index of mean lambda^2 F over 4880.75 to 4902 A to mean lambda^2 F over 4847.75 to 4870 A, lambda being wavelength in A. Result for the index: 1.08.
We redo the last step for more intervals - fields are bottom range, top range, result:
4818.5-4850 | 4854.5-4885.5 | 0.92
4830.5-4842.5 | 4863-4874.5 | 0.89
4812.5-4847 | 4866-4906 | 0.98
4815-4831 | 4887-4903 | 1.03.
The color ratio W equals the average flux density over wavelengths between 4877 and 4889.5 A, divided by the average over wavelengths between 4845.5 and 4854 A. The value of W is 0.9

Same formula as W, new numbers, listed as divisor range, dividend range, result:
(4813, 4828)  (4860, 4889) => 0.92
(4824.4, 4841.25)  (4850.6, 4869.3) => 0.92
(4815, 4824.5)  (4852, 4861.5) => 0.92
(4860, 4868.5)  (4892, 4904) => 1.18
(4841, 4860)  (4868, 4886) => 0.93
